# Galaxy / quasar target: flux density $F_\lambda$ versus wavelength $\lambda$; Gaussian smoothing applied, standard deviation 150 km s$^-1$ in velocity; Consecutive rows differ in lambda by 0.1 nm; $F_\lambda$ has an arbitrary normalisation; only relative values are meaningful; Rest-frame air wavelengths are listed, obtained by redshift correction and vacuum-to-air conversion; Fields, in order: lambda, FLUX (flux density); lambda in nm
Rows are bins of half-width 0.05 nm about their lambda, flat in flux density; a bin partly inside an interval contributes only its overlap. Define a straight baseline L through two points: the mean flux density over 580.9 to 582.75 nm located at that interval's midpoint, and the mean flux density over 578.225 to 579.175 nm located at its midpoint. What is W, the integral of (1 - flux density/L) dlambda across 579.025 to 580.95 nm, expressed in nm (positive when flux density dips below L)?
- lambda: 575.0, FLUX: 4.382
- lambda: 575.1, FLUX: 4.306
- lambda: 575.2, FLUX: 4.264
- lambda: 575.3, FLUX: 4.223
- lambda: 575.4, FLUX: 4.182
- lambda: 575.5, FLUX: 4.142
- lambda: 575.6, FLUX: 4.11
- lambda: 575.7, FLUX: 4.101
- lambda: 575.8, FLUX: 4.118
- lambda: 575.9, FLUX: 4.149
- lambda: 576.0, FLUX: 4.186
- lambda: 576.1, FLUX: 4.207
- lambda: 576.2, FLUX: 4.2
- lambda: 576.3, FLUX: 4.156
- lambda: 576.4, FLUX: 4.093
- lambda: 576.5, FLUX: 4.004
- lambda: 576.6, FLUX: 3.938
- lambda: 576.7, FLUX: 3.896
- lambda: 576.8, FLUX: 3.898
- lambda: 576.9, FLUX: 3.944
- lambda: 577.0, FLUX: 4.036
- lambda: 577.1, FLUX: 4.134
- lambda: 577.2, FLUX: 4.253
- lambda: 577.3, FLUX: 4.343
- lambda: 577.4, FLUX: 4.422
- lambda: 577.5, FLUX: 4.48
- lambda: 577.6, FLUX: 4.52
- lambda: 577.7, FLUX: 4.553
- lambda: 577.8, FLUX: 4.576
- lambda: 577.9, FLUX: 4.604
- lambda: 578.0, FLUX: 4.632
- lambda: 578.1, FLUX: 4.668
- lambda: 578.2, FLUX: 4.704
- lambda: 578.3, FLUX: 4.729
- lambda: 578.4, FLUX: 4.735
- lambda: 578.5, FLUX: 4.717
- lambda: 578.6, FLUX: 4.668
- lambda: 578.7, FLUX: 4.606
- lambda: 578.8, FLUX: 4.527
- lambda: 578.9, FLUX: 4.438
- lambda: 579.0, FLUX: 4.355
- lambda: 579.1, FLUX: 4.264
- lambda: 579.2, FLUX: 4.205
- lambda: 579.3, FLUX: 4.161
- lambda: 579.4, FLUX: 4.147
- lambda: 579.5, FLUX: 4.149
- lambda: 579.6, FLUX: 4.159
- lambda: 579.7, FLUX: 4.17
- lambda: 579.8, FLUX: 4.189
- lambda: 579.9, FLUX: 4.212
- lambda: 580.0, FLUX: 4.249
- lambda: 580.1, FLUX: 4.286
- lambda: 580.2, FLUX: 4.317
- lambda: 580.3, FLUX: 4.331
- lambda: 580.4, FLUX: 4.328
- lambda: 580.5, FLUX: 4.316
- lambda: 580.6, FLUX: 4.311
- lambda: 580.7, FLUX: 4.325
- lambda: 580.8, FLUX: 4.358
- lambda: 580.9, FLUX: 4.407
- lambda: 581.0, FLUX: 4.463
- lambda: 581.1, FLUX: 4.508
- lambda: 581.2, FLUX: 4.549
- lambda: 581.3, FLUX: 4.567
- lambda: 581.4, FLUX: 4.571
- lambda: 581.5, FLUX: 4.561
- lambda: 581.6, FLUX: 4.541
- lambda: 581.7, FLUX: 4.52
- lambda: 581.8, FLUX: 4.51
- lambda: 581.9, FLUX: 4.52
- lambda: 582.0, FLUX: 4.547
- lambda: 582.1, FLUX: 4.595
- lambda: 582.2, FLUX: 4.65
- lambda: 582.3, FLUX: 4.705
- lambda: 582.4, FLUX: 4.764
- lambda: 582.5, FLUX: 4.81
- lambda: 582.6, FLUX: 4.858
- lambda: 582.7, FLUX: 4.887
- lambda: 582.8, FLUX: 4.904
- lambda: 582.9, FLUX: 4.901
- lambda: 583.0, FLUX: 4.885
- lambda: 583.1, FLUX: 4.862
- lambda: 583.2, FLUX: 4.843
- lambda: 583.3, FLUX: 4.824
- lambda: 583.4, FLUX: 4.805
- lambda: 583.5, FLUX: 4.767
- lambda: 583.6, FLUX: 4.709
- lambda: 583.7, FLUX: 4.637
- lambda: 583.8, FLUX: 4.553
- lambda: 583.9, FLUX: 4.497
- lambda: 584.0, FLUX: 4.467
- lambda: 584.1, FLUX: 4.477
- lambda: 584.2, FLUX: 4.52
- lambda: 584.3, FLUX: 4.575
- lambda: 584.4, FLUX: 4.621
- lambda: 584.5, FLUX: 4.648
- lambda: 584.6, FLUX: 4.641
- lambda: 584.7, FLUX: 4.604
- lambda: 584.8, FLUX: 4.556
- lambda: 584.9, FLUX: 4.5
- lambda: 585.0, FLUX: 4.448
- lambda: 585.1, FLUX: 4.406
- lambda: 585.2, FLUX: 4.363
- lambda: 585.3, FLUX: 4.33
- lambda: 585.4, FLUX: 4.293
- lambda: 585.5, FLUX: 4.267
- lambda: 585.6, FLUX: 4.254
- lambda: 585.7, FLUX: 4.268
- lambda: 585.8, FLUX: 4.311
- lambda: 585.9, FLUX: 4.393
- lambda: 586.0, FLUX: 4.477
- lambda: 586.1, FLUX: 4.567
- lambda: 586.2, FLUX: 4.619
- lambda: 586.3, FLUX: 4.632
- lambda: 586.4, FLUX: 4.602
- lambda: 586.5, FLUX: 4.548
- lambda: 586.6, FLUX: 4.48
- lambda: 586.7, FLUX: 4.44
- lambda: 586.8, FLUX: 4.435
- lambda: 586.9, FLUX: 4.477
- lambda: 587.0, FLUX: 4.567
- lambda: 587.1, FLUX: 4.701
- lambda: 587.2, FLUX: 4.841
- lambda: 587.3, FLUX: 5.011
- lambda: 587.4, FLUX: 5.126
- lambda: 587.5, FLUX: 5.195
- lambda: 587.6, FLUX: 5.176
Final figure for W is 0.13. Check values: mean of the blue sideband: 4.55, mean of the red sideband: 4.61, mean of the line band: 4.26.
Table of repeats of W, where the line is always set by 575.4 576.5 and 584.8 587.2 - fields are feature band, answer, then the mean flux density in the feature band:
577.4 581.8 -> -0.184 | 4.44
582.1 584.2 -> -0.174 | 4.73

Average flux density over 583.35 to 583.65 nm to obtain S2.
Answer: 4.76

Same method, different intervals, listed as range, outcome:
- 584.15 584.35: 4.55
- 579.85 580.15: 4.25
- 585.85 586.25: 4.51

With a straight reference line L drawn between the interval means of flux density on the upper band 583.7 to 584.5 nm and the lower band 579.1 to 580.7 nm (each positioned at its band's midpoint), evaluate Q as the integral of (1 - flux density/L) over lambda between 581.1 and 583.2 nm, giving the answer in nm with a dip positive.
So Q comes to -0.13 nm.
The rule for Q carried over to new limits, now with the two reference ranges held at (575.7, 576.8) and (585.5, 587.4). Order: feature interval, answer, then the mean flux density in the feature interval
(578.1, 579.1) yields -0.10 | 4.59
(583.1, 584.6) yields -0.07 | 4.65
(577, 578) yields -0.07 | 4.42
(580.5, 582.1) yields -0.06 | 4.48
